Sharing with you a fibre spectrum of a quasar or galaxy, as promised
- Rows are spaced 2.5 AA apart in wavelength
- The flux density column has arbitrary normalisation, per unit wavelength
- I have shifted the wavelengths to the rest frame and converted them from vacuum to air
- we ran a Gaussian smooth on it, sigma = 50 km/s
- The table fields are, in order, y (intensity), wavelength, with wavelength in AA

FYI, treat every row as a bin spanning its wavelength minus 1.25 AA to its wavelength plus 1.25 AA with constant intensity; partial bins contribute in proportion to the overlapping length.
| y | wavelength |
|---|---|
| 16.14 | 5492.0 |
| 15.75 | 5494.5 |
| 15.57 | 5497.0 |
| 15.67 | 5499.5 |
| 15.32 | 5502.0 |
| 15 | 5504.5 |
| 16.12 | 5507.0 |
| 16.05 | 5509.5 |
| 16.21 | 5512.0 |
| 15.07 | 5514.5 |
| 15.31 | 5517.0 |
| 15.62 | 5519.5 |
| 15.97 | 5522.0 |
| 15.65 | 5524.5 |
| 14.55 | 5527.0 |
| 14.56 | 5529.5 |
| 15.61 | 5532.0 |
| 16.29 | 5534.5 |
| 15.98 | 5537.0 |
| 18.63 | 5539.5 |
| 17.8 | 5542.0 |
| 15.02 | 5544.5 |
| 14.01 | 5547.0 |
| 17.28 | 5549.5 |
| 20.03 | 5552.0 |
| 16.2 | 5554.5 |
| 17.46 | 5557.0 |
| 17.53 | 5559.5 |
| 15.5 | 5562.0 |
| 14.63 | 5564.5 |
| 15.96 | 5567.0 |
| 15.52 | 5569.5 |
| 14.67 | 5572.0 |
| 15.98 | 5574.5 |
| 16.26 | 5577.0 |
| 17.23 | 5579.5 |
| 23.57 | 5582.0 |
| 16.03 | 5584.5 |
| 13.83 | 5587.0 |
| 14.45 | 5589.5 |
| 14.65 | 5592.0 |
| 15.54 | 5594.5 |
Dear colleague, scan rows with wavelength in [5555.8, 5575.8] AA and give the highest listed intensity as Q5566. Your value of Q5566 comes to 17.53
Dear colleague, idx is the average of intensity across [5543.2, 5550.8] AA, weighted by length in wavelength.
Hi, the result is 15.5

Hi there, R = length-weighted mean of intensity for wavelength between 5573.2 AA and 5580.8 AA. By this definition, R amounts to 16.5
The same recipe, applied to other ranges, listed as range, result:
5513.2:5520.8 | 15.3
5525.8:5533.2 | 14.9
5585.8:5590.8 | 14.1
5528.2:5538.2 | 15.6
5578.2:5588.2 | 17.7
